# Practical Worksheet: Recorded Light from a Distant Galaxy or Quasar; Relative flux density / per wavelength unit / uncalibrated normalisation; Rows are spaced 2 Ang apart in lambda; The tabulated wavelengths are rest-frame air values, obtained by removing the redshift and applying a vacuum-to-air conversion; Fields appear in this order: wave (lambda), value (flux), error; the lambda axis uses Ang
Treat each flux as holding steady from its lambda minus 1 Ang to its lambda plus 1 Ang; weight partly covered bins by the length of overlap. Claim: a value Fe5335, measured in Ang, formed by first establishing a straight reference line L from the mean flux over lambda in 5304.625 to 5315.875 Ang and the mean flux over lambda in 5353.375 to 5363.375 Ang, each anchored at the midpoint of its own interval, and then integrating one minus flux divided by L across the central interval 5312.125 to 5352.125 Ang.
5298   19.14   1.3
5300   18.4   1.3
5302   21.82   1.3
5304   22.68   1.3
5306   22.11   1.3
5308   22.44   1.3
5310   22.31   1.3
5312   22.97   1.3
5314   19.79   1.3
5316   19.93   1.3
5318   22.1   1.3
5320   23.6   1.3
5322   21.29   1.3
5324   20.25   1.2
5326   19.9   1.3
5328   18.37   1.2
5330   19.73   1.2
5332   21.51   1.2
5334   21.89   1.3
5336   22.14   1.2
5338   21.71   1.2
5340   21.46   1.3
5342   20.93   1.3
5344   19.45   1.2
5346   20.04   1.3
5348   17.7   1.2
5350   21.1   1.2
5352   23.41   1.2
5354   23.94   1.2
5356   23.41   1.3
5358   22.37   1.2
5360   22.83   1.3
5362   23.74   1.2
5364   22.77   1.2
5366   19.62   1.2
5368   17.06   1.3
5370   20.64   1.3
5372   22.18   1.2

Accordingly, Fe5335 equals 2.9 Ang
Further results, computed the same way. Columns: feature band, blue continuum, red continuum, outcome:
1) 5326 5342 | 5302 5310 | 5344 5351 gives -0.3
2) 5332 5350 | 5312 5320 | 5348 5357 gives 1.1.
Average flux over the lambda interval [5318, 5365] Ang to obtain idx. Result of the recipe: 21.5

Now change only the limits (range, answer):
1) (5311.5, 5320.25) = 21.4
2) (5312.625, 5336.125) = 20.9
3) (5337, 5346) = 20.8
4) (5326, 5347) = 20.7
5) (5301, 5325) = 21.8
